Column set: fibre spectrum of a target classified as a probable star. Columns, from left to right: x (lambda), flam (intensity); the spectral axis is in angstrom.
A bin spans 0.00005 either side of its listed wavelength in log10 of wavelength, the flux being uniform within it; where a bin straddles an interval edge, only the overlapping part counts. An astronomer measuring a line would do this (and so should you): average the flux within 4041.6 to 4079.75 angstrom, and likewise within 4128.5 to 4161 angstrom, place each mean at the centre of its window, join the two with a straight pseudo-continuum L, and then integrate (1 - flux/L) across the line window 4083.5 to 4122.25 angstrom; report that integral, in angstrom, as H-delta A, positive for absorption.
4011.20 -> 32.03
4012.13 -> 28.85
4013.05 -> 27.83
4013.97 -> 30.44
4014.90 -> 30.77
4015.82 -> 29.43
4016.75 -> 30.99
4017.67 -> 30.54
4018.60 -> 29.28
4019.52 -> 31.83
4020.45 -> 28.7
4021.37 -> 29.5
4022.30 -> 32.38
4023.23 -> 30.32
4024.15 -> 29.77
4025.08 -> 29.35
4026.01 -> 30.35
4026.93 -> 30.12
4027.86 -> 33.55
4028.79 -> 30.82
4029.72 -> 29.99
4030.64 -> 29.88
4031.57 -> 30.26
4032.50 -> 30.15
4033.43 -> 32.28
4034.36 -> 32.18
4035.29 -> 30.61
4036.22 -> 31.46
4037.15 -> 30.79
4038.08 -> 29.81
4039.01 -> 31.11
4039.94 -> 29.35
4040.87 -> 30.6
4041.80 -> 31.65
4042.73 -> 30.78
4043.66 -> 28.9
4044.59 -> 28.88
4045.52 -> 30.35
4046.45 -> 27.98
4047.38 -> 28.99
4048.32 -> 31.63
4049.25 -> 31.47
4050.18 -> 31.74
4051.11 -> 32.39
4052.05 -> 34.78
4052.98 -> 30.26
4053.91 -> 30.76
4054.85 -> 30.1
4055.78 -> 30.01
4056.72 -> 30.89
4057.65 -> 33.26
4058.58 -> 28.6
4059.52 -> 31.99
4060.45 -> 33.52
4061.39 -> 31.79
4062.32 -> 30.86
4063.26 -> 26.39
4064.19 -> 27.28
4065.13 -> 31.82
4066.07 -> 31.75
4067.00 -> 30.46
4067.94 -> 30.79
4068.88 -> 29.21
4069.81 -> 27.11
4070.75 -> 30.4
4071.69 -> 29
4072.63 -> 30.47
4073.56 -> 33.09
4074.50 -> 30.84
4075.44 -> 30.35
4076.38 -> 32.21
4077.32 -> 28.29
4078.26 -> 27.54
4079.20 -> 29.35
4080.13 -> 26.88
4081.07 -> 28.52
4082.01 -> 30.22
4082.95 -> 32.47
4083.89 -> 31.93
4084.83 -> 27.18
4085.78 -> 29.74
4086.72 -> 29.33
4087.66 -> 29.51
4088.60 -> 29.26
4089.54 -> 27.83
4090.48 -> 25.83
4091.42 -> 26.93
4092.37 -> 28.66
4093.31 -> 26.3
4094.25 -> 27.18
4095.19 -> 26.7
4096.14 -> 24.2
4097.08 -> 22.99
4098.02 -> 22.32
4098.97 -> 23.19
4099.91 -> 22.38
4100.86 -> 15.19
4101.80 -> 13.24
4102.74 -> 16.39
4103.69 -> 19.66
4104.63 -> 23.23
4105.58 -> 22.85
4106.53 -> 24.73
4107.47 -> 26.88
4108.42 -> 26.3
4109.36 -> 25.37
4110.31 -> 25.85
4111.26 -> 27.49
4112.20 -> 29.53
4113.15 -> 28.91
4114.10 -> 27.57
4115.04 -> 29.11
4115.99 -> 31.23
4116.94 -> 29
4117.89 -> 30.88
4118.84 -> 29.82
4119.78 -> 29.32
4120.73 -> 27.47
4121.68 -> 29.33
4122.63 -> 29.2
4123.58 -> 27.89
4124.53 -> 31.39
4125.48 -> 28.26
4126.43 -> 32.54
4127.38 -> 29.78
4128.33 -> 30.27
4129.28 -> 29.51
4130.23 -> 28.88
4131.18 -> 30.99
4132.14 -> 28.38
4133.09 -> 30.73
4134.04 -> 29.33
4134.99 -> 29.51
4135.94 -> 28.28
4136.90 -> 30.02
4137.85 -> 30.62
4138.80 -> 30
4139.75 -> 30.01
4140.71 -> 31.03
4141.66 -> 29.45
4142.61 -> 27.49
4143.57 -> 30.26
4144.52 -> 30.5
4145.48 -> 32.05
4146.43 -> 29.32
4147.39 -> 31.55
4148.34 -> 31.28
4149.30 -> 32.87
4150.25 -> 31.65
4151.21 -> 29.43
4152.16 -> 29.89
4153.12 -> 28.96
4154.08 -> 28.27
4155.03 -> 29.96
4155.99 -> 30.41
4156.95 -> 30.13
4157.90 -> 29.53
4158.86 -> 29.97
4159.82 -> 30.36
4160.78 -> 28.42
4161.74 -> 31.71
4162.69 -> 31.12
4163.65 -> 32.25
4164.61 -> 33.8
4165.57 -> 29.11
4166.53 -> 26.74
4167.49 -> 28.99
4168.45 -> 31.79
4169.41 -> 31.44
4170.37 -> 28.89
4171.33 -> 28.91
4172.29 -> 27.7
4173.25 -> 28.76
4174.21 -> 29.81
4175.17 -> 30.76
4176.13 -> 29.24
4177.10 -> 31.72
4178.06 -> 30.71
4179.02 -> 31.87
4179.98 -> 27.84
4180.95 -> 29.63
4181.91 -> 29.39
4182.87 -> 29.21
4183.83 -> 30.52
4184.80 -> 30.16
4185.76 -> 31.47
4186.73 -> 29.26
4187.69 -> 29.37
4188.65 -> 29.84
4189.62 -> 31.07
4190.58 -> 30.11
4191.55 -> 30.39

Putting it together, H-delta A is 5.25 angstrom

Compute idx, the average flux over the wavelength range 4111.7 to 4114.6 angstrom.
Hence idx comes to 28.7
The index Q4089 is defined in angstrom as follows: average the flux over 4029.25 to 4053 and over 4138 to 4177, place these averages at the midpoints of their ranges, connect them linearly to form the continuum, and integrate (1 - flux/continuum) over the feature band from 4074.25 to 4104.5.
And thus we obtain 4.2 angstrom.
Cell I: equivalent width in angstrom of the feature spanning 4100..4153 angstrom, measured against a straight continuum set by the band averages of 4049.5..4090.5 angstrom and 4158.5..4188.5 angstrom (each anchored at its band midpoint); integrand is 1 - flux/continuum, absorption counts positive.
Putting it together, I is 3.4 angstrom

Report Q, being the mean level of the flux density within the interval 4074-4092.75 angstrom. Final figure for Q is 29.1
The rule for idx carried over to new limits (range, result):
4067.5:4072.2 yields 29.3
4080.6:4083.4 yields 30.4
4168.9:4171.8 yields 29.8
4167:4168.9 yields 30.3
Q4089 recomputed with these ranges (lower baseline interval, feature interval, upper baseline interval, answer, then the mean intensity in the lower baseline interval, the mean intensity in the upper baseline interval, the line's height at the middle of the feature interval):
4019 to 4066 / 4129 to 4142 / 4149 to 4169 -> 0.23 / 30.7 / 30.2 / 30.3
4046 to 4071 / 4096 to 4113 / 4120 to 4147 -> 4.01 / 30.6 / 29.7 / 30.1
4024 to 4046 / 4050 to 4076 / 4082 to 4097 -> -1.24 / 30.5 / 28.1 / 29.3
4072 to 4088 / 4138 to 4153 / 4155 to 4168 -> -0.15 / 29.9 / 30.2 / 30.1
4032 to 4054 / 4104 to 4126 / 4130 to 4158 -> 1.75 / 30.8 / 30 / 30.3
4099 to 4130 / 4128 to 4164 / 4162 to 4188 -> -2.21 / 26.6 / 30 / 28.4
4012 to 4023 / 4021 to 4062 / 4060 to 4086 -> -1.05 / 30.1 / 30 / 30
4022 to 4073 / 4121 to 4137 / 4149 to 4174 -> 0.29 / 30.6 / 30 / 30.2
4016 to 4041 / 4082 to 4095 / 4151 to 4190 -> 0.72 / 30.6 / 30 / 30.3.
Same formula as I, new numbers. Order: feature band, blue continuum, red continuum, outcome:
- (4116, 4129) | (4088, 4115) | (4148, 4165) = -1.4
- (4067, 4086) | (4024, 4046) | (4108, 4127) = -0.1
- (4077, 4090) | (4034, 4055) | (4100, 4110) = -2.3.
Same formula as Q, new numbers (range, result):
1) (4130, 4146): 29.9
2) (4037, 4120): 28.4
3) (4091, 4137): 26.8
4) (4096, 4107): 20.8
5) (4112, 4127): 29.5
